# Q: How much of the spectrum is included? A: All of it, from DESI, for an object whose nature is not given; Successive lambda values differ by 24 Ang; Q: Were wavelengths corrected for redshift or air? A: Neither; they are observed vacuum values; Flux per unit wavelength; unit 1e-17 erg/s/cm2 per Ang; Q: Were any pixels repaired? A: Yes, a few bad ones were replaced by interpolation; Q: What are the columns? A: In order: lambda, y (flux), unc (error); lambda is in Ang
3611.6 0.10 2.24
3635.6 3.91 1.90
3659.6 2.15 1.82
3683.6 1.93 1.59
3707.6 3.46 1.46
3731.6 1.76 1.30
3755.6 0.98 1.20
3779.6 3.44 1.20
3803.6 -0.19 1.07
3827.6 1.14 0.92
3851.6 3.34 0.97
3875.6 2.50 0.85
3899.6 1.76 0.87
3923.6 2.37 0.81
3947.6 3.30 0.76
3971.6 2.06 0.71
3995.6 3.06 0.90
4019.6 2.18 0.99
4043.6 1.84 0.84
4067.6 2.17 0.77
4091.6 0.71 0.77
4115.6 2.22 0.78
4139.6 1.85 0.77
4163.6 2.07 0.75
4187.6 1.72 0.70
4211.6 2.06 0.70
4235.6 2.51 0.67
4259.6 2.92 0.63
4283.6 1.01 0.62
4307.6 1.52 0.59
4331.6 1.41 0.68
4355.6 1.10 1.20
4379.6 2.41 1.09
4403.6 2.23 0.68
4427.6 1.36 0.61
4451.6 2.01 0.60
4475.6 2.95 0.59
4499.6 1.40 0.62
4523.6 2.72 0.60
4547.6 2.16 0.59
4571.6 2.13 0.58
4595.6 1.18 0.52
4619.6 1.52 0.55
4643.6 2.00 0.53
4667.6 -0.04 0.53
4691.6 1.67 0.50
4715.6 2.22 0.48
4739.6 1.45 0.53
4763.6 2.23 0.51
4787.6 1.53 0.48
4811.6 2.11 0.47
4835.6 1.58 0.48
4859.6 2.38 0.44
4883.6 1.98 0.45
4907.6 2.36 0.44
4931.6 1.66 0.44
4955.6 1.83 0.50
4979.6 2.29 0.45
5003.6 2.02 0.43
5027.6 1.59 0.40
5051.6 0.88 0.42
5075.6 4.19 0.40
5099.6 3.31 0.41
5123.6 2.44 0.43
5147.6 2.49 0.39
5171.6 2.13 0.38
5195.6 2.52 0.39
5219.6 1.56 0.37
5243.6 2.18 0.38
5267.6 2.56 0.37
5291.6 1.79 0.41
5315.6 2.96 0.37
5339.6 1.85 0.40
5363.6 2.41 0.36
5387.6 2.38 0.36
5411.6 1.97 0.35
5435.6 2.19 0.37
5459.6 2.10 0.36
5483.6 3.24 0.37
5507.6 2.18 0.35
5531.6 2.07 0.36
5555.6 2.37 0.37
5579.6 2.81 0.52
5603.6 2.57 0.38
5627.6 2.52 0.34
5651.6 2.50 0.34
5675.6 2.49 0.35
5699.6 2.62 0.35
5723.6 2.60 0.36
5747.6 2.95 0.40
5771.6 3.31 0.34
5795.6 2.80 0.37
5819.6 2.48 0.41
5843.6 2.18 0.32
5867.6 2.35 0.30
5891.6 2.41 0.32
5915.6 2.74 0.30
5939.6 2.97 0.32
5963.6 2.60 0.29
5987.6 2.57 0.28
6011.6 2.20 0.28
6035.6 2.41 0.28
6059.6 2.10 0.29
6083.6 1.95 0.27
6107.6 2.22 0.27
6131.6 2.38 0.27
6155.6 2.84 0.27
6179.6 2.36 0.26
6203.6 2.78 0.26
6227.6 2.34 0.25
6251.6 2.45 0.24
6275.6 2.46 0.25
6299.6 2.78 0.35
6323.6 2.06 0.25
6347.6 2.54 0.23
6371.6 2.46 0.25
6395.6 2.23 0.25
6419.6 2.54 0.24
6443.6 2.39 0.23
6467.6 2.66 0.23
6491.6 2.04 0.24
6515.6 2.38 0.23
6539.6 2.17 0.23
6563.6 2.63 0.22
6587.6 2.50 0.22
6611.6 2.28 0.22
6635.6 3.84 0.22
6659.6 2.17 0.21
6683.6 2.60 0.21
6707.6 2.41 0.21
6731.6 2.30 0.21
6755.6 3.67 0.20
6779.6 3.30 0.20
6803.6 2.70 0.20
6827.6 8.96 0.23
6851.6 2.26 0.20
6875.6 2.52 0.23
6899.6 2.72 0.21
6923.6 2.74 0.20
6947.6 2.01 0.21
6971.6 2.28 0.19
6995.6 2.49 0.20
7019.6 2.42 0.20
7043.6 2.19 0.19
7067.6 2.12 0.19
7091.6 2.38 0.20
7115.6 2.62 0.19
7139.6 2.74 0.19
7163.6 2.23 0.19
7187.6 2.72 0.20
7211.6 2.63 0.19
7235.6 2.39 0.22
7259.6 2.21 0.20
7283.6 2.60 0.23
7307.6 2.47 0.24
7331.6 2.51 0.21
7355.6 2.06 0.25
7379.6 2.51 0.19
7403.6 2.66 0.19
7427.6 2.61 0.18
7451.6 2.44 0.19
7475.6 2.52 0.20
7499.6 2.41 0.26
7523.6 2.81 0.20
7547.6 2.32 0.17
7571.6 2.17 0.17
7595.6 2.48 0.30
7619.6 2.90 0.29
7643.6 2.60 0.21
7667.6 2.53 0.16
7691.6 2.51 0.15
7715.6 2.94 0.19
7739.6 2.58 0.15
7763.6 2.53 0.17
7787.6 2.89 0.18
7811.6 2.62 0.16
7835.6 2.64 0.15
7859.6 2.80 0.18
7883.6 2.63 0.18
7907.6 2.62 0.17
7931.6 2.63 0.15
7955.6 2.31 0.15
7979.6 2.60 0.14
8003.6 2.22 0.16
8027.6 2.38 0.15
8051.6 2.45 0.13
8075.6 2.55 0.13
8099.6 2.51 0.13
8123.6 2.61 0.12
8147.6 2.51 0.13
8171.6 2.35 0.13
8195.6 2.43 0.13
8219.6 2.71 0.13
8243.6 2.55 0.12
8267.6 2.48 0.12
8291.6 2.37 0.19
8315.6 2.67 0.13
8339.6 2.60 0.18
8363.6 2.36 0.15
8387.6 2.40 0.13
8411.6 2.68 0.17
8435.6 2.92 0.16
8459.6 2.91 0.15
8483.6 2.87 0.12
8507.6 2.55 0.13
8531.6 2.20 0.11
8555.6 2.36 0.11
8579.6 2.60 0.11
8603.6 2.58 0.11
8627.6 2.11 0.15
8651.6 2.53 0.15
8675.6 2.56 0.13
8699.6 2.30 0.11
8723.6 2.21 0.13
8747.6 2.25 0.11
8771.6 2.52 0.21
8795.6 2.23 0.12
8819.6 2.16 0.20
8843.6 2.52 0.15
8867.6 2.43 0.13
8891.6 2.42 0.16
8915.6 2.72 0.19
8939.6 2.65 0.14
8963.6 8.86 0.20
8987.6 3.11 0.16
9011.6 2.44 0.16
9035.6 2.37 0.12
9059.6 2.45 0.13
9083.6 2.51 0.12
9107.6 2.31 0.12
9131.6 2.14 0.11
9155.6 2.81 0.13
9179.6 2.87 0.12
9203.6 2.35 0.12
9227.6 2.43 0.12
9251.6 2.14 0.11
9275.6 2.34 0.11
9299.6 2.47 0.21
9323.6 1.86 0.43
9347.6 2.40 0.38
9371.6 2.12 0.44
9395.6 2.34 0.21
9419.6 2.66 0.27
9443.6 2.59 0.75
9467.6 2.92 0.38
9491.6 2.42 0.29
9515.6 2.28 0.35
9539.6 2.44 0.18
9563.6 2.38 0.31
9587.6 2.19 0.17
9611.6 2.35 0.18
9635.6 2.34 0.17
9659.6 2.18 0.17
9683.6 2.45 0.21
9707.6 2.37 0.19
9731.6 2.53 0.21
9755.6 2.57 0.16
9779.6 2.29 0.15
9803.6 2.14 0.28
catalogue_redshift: 0.364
